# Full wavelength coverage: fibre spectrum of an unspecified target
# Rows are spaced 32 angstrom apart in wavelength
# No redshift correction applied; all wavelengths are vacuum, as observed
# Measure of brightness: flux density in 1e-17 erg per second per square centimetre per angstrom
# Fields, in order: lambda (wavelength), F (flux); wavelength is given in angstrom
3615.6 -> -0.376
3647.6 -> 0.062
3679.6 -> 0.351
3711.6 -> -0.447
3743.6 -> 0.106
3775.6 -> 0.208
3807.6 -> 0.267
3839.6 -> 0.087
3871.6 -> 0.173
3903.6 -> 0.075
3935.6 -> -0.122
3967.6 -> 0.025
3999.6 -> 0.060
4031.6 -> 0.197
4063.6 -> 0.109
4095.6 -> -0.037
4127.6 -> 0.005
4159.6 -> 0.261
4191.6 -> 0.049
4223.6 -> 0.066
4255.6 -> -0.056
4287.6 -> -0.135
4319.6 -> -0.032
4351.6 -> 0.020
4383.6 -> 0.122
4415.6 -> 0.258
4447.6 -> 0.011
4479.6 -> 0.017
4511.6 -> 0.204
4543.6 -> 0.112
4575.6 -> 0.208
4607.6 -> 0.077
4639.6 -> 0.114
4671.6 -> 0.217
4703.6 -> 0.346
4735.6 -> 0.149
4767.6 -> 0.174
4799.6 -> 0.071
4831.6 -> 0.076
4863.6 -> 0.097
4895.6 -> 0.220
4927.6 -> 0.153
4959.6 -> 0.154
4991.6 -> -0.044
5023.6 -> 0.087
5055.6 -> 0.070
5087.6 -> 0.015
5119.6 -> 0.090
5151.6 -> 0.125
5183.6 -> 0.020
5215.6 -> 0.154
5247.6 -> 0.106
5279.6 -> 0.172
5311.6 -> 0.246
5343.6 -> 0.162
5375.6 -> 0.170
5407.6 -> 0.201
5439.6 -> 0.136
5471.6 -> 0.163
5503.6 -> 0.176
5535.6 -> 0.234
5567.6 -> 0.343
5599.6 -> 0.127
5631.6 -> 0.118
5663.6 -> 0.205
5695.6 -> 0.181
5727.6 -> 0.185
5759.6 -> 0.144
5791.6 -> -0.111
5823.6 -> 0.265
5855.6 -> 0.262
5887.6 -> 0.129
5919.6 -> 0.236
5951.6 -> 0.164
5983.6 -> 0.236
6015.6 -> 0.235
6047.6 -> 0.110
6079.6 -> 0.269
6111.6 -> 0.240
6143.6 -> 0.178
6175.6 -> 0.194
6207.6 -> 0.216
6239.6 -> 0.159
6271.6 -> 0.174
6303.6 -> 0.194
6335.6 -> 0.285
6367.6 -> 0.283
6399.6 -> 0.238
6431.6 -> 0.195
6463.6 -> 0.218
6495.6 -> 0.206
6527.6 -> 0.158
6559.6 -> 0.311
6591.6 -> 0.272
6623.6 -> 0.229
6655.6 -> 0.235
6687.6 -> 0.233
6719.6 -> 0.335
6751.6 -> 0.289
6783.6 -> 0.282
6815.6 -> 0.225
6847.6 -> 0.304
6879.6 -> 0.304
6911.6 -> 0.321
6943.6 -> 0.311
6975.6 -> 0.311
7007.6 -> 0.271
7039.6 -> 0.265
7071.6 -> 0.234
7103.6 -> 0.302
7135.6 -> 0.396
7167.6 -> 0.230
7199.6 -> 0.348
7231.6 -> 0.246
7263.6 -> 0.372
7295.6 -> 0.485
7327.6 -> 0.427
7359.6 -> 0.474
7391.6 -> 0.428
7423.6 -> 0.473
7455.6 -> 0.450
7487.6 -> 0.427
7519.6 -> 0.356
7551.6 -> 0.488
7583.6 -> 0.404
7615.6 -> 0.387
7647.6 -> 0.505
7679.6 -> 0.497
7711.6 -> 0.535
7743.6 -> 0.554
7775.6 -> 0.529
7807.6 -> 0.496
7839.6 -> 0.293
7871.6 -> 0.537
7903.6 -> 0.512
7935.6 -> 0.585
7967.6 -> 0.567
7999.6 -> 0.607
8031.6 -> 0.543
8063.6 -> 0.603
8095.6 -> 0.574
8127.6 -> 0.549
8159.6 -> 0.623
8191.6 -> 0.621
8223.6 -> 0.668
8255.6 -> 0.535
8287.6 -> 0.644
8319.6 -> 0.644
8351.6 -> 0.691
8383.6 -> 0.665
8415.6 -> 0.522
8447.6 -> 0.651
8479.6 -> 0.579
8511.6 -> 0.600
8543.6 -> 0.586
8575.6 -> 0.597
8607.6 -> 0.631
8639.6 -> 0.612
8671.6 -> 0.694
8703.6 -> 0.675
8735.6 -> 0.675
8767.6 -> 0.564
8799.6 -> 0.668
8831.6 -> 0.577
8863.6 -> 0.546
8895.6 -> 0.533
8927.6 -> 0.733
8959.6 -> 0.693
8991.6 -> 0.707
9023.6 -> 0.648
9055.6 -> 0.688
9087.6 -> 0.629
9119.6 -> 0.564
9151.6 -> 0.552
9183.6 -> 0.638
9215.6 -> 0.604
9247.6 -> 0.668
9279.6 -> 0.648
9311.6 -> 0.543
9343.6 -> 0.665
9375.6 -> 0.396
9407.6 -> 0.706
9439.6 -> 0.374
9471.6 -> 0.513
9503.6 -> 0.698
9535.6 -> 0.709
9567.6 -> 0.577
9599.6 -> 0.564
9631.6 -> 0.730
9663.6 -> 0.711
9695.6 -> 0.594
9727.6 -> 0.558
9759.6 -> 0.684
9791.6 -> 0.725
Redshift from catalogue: 0.82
